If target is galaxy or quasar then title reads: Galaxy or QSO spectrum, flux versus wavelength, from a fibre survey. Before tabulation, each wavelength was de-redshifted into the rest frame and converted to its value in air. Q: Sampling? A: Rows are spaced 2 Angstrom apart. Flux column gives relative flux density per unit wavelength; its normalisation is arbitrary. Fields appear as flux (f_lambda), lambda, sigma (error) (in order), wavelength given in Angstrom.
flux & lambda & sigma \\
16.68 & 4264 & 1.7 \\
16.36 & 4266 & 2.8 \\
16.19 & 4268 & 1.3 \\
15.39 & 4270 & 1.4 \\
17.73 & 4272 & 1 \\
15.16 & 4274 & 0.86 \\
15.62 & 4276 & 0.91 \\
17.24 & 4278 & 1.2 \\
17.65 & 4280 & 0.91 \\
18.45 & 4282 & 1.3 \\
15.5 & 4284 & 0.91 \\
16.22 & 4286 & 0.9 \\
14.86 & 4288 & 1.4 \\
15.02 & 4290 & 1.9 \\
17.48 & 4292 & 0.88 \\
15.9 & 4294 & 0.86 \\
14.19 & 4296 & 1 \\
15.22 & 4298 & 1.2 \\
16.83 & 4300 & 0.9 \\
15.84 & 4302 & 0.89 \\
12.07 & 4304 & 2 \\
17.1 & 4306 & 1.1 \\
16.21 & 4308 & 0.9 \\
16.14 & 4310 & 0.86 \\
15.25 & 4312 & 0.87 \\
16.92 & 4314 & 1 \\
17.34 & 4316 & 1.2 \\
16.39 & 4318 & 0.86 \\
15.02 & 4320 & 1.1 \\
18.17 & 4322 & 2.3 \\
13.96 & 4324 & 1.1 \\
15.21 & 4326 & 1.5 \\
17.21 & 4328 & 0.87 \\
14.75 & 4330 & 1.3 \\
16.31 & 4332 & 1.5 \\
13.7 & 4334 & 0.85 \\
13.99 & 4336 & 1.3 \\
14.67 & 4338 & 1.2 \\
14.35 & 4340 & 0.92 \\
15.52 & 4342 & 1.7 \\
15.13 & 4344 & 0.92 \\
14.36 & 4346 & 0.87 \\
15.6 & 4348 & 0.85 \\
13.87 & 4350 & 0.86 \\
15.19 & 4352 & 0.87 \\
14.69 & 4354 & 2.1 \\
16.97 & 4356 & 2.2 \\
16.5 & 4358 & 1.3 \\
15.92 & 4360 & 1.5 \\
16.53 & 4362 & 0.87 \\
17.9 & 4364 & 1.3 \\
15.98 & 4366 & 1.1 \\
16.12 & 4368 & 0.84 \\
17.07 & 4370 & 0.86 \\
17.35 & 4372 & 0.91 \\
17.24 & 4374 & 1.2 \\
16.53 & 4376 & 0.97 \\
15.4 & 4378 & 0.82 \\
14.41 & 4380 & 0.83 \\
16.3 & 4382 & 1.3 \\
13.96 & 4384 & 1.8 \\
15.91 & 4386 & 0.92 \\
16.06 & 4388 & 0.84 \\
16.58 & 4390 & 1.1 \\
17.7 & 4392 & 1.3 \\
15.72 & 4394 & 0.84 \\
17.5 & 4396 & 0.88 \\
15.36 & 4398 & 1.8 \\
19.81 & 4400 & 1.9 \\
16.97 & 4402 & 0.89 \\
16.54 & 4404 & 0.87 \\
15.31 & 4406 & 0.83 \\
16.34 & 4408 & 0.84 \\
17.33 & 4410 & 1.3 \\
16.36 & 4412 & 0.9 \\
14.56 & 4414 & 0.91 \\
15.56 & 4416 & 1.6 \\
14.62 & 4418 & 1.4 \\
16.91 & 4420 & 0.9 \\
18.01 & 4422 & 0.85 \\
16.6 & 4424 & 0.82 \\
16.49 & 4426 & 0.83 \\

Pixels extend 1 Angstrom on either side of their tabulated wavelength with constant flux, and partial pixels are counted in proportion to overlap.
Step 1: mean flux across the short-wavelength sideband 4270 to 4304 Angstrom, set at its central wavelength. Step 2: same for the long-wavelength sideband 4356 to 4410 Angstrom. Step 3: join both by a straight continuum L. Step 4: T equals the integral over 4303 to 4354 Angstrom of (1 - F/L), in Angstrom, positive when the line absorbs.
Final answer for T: 2.68 Angstrom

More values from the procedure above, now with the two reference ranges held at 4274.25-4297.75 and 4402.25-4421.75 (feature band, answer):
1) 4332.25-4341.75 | 1.0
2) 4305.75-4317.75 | -0.2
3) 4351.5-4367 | -0.1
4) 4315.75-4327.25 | 0.1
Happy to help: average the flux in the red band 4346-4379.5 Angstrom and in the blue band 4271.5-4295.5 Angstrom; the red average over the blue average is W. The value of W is 1.0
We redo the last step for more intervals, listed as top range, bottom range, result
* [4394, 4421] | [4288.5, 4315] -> 1.04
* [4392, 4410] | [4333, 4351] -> 1.15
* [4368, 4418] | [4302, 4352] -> 1.06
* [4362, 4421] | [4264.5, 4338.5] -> 1.03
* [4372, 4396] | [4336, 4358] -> 1.07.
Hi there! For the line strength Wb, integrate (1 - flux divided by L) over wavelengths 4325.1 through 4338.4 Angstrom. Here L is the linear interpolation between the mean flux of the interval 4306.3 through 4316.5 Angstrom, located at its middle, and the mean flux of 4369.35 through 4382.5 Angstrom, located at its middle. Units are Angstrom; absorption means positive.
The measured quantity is 1.0 Angstrom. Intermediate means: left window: 16.4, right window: 16.3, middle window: 15.1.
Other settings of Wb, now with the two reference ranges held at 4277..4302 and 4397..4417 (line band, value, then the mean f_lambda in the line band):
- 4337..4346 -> 0.8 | 14.9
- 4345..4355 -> 1.0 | 14.7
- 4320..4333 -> 0.3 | 15.9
